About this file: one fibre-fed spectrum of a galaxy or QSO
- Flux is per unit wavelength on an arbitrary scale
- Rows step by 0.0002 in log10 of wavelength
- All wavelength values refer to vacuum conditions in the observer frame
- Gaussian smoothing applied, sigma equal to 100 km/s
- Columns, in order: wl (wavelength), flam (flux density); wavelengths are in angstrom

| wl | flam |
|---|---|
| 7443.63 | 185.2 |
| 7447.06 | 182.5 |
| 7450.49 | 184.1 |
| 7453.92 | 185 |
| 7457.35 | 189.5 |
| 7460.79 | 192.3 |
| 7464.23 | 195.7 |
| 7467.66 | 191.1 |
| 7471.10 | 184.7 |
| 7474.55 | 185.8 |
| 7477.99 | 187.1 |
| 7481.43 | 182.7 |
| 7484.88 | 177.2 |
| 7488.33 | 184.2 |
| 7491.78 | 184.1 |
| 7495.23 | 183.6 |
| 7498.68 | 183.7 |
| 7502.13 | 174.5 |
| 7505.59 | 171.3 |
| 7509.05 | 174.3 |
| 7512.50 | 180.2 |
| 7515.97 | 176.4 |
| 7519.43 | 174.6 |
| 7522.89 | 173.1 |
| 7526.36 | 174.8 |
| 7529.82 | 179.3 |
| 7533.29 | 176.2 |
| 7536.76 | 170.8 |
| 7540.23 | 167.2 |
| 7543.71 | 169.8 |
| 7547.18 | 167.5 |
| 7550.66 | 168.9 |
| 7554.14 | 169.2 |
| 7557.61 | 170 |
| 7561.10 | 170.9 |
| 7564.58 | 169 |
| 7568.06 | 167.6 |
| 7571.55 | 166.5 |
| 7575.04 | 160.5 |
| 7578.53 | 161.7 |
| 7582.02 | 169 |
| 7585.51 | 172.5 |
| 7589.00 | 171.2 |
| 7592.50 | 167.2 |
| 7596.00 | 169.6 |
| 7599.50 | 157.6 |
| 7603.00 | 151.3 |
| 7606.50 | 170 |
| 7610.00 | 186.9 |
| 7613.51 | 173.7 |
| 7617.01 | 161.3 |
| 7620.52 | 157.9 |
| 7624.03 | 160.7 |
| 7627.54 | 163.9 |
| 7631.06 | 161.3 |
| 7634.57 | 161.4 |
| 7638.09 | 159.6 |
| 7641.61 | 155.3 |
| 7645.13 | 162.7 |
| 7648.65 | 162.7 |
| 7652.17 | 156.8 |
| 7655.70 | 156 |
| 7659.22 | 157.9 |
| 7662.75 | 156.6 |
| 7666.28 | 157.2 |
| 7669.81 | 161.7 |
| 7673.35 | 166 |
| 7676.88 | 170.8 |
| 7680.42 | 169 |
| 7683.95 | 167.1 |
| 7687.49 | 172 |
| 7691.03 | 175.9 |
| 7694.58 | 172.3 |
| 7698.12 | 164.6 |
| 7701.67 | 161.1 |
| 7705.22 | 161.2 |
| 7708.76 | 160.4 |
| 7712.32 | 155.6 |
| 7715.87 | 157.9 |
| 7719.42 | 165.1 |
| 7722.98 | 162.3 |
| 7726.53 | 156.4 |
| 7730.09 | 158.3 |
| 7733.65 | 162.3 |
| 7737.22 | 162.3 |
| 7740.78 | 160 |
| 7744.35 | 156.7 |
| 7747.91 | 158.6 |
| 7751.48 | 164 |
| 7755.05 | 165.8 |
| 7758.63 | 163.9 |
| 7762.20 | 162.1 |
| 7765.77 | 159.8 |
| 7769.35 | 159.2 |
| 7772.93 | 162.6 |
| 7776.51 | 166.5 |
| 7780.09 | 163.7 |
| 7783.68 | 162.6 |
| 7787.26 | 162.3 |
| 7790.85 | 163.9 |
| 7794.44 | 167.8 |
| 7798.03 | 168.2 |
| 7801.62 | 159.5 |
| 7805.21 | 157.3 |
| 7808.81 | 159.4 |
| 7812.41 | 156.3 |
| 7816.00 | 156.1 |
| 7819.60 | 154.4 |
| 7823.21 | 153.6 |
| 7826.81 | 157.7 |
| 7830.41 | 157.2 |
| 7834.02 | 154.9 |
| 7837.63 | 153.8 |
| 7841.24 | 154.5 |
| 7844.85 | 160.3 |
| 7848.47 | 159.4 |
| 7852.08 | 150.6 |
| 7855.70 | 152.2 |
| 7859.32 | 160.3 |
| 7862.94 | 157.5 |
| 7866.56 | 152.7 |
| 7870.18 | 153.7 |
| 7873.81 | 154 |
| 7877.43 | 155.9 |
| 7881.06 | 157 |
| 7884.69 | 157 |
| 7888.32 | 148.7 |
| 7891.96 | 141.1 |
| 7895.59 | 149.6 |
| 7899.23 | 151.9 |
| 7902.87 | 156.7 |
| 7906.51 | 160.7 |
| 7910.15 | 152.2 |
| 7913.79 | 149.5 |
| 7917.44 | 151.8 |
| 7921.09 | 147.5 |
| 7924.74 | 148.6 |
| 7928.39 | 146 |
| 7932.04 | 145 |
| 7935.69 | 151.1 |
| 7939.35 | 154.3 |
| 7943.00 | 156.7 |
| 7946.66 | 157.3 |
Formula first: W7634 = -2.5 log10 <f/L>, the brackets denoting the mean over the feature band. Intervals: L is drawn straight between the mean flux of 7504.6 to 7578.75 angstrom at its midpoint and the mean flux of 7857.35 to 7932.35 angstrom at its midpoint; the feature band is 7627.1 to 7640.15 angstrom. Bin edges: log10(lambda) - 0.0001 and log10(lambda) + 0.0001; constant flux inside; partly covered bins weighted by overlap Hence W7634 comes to 0.03 mag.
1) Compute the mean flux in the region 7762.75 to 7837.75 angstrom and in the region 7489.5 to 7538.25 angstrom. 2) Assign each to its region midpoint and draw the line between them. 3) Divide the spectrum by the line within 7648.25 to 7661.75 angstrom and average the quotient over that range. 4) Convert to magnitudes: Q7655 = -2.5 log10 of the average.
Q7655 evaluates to 0.072 mag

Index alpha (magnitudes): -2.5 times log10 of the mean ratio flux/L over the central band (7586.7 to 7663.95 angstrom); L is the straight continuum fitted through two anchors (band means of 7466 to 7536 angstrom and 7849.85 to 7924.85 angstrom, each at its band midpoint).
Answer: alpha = 0.05 mag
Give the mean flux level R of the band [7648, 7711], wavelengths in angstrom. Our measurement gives 164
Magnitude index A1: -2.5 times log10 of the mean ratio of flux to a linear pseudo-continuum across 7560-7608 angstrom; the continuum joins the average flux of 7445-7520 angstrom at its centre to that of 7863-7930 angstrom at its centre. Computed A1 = 0.06 mag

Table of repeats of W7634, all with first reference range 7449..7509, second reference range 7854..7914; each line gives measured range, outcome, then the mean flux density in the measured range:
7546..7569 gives 0.057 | 169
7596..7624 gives 0.056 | 166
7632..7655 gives 0.080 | 160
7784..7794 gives -0.019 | 164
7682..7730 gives 0.022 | 164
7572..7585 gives 0.075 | 165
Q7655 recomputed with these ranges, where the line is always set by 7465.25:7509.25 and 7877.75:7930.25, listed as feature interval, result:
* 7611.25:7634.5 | 0.057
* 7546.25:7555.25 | 0.057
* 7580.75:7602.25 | 0.048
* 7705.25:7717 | 0.049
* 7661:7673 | 0.064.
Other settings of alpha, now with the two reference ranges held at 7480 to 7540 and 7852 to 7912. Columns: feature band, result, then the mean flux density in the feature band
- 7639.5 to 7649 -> 0.060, 160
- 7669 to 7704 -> -0.012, 168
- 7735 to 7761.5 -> 0.004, 162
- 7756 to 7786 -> -0.012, 163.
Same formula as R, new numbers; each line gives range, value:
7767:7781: 163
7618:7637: 161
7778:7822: 161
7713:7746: 160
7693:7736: 161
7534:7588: 168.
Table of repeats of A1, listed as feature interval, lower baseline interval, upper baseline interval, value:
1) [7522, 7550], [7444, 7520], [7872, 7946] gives 0.043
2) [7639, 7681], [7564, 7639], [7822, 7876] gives 0.016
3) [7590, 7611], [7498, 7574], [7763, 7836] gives 0.018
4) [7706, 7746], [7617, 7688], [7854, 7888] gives -0.002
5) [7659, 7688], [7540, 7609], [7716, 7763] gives -0.005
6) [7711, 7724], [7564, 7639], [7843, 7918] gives 0.003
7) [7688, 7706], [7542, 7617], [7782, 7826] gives -0.025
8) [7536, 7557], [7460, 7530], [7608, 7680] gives 0.038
